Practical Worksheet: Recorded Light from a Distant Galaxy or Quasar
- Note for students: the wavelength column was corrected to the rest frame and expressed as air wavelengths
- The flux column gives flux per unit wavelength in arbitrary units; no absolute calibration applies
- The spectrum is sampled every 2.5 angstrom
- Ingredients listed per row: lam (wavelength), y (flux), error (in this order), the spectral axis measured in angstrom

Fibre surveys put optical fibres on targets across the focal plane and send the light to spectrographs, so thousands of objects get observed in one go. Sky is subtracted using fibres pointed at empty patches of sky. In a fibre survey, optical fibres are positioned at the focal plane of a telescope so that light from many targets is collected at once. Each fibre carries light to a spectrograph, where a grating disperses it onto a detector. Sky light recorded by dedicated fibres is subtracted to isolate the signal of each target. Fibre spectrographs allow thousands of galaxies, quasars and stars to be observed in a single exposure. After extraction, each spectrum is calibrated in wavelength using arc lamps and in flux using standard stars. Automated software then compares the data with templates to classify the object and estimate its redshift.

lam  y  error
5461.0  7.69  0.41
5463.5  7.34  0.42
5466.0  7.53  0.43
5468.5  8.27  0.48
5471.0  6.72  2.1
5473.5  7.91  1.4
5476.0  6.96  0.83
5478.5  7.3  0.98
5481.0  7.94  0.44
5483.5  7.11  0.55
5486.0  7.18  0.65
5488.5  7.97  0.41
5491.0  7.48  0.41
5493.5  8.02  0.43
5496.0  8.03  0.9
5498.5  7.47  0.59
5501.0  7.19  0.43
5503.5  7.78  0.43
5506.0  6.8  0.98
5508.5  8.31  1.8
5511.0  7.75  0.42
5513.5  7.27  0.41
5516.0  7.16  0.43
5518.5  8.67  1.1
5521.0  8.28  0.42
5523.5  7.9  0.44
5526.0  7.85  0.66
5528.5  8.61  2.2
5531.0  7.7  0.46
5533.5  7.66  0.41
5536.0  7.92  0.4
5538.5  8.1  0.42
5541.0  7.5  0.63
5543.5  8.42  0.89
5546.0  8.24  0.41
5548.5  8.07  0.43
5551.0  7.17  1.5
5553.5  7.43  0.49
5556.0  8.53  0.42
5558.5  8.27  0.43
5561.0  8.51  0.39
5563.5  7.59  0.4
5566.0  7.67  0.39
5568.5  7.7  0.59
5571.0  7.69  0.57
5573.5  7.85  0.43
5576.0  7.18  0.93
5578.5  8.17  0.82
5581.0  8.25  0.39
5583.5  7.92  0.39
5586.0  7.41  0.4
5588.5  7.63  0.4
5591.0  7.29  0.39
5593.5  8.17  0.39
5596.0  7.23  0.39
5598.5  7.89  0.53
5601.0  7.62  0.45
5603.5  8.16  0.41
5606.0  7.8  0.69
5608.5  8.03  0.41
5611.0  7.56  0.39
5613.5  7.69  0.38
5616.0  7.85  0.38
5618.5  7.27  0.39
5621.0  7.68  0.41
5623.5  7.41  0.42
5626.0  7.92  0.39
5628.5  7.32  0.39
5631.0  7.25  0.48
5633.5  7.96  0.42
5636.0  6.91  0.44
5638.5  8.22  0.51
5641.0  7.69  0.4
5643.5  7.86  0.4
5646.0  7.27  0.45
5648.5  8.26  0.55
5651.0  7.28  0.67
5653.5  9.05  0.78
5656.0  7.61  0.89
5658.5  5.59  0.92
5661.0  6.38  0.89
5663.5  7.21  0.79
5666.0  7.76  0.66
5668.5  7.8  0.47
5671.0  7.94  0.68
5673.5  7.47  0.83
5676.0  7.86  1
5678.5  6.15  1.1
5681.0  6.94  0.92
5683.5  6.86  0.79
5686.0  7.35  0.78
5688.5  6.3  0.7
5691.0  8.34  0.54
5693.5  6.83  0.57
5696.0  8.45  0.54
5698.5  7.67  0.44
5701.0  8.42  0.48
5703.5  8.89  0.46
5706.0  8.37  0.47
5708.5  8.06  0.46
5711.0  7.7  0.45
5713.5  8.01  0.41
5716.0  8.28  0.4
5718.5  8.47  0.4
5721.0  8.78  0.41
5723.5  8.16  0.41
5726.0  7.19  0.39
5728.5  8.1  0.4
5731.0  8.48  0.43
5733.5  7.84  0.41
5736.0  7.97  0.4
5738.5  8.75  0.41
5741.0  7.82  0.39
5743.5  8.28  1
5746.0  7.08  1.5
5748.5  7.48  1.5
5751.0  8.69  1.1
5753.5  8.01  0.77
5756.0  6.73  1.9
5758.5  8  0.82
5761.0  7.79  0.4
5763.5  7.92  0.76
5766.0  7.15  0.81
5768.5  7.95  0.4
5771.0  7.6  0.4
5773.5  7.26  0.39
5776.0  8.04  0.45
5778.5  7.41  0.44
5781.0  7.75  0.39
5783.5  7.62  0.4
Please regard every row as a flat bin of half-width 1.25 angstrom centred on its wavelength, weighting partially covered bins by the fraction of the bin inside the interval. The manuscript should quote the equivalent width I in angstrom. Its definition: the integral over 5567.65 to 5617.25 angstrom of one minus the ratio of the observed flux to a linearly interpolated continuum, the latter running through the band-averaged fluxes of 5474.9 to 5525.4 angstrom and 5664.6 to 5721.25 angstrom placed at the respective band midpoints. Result -0.4 angstrom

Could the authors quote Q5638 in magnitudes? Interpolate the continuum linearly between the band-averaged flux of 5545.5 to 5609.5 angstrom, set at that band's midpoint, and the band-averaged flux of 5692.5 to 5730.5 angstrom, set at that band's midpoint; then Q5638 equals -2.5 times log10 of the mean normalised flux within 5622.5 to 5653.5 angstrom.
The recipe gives 0.04 mag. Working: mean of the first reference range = 7.82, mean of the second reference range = 8.11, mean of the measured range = 7.67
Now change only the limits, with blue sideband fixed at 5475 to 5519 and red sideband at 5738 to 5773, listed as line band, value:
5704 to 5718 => -0.056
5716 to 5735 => -0.055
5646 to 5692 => 0.053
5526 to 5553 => -0.045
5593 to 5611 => -0.023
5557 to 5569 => -0.050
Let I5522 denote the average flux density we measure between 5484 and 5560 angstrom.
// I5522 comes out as 7.82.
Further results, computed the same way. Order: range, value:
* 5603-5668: 7.57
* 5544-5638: 7.75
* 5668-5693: 7.27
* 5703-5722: 8.29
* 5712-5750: 8.05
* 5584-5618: 7.71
